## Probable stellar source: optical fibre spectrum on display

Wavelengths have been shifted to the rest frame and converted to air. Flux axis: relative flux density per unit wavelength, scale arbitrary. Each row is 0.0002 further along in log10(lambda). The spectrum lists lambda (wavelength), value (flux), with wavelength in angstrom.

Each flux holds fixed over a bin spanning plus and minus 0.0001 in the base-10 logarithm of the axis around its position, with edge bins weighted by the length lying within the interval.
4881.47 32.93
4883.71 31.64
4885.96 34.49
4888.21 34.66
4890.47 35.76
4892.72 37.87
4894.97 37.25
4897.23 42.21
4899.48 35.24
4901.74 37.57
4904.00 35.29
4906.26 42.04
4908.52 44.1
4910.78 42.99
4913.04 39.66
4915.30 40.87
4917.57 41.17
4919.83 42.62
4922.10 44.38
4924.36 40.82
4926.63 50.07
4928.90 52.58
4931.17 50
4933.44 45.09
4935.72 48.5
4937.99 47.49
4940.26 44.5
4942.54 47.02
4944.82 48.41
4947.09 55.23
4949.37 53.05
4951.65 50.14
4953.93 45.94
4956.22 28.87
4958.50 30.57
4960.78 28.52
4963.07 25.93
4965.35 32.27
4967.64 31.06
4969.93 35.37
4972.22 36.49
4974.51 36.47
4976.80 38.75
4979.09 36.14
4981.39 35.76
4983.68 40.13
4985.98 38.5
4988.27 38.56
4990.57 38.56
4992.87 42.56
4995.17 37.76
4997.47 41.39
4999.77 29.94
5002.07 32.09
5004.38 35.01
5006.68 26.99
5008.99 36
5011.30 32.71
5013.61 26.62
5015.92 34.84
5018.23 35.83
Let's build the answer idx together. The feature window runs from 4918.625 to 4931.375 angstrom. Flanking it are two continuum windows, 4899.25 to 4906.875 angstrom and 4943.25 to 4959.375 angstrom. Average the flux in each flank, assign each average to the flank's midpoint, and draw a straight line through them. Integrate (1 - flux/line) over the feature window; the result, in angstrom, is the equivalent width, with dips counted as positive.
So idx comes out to -1.7 angstrom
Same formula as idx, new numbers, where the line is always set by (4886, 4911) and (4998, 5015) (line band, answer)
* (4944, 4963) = -3.53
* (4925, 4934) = -3.17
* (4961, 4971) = 0.97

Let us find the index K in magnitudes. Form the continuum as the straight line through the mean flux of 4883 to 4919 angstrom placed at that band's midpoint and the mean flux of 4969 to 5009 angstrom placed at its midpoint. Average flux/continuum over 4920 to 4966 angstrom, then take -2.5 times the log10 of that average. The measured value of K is -0.16 mag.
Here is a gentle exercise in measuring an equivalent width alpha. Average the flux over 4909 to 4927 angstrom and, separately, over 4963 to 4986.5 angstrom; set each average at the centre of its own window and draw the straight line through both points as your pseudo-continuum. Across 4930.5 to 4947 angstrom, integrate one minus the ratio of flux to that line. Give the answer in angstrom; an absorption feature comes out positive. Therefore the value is -3.2 angstrom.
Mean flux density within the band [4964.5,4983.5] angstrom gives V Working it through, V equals 35.6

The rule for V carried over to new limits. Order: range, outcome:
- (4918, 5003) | 40.6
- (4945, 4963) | 41.2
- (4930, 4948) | 48.2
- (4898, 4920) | 40.1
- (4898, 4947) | 44.1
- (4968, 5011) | 36.3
